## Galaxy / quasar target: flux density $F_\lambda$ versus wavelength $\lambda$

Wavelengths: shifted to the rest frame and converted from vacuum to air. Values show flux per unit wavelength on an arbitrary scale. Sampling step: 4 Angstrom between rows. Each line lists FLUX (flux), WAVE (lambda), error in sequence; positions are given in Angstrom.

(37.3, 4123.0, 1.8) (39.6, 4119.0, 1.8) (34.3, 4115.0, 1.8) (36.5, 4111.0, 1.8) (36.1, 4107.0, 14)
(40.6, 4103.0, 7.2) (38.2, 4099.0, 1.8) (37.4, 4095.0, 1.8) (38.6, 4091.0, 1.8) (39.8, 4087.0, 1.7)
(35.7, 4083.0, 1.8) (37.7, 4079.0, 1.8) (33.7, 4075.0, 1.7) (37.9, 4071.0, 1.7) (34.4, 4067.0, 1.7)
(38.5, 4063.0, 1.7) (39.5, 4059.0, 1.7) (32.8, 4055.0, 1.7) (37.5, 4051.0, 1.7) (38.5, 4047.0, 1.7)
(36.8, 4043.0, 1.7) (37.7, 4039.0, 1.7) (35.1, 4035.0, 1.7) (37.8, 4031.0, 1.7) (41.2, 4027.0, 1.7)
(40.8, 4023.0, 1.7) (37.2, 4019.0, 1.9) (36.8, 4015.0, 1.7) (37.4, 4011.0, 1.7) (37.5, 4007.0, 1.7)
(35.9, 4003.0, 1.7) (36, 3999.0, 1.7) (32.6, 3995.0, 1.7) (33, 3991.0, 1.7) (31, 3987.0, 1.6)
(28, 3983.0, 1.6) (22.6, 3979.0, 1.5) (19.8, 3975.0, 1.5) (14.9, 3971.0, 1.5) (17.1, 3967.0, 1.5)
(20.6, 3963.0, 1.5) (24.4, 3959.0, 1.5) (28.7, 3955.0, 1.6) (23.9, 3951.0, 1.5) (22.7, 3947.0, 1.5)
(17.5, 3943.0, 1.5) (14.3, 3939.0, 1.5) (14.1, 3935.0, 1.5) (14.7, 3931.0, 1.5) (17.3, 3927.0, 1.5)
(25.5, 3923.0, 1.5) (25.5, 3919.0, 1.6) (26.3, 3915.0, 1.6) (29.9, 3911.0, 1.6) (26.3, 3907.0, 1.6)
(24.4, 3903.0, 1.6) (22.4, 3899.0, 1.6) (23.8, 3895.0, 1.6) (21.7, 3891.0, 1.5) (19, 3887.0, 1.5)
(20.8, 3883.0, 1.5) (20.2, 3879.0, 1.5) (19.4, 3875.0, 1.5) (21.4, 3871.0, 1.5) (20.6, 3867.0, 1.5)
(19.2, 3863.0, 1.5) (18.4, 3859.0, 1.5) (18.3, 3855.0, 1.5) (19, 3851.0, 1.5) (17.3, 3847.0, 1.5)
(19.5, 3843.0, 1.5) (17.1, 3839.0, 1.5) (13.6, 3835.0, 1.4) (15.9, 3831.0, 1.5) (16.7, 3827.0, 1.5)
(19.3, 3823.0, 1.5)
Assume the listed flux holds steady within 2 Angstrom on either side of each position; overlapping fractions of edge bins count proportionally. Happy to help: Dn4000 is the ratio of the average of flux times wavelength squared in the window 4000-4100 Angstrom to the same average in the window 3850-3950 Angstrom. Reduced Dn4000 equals 1.92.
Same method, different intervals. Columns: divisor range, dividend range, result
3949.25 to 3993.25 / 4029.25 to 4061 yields 1.59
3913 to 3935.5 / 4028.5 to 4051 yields 1.88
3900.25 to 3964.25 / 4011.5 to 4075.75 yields 1.77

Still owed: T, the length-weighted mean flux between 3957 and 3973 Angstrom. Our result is 19.2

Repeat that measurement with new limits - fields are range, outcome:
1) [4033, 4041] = 36.4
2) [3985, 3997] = 32.2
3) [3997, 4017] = 36.7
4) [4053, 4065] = 36.9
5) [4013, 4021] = 37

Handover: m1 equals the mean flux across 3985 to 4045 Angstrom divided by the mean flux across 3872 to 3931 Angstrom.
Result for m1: 1.60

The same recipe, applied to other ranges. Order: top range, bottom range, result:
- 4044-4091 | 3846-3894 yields 1.87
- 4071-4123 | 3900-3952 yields 1.72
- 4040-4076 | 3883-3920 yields 1.52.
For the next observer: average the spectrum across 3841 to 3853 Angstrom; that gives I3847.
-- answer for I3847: 18.6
